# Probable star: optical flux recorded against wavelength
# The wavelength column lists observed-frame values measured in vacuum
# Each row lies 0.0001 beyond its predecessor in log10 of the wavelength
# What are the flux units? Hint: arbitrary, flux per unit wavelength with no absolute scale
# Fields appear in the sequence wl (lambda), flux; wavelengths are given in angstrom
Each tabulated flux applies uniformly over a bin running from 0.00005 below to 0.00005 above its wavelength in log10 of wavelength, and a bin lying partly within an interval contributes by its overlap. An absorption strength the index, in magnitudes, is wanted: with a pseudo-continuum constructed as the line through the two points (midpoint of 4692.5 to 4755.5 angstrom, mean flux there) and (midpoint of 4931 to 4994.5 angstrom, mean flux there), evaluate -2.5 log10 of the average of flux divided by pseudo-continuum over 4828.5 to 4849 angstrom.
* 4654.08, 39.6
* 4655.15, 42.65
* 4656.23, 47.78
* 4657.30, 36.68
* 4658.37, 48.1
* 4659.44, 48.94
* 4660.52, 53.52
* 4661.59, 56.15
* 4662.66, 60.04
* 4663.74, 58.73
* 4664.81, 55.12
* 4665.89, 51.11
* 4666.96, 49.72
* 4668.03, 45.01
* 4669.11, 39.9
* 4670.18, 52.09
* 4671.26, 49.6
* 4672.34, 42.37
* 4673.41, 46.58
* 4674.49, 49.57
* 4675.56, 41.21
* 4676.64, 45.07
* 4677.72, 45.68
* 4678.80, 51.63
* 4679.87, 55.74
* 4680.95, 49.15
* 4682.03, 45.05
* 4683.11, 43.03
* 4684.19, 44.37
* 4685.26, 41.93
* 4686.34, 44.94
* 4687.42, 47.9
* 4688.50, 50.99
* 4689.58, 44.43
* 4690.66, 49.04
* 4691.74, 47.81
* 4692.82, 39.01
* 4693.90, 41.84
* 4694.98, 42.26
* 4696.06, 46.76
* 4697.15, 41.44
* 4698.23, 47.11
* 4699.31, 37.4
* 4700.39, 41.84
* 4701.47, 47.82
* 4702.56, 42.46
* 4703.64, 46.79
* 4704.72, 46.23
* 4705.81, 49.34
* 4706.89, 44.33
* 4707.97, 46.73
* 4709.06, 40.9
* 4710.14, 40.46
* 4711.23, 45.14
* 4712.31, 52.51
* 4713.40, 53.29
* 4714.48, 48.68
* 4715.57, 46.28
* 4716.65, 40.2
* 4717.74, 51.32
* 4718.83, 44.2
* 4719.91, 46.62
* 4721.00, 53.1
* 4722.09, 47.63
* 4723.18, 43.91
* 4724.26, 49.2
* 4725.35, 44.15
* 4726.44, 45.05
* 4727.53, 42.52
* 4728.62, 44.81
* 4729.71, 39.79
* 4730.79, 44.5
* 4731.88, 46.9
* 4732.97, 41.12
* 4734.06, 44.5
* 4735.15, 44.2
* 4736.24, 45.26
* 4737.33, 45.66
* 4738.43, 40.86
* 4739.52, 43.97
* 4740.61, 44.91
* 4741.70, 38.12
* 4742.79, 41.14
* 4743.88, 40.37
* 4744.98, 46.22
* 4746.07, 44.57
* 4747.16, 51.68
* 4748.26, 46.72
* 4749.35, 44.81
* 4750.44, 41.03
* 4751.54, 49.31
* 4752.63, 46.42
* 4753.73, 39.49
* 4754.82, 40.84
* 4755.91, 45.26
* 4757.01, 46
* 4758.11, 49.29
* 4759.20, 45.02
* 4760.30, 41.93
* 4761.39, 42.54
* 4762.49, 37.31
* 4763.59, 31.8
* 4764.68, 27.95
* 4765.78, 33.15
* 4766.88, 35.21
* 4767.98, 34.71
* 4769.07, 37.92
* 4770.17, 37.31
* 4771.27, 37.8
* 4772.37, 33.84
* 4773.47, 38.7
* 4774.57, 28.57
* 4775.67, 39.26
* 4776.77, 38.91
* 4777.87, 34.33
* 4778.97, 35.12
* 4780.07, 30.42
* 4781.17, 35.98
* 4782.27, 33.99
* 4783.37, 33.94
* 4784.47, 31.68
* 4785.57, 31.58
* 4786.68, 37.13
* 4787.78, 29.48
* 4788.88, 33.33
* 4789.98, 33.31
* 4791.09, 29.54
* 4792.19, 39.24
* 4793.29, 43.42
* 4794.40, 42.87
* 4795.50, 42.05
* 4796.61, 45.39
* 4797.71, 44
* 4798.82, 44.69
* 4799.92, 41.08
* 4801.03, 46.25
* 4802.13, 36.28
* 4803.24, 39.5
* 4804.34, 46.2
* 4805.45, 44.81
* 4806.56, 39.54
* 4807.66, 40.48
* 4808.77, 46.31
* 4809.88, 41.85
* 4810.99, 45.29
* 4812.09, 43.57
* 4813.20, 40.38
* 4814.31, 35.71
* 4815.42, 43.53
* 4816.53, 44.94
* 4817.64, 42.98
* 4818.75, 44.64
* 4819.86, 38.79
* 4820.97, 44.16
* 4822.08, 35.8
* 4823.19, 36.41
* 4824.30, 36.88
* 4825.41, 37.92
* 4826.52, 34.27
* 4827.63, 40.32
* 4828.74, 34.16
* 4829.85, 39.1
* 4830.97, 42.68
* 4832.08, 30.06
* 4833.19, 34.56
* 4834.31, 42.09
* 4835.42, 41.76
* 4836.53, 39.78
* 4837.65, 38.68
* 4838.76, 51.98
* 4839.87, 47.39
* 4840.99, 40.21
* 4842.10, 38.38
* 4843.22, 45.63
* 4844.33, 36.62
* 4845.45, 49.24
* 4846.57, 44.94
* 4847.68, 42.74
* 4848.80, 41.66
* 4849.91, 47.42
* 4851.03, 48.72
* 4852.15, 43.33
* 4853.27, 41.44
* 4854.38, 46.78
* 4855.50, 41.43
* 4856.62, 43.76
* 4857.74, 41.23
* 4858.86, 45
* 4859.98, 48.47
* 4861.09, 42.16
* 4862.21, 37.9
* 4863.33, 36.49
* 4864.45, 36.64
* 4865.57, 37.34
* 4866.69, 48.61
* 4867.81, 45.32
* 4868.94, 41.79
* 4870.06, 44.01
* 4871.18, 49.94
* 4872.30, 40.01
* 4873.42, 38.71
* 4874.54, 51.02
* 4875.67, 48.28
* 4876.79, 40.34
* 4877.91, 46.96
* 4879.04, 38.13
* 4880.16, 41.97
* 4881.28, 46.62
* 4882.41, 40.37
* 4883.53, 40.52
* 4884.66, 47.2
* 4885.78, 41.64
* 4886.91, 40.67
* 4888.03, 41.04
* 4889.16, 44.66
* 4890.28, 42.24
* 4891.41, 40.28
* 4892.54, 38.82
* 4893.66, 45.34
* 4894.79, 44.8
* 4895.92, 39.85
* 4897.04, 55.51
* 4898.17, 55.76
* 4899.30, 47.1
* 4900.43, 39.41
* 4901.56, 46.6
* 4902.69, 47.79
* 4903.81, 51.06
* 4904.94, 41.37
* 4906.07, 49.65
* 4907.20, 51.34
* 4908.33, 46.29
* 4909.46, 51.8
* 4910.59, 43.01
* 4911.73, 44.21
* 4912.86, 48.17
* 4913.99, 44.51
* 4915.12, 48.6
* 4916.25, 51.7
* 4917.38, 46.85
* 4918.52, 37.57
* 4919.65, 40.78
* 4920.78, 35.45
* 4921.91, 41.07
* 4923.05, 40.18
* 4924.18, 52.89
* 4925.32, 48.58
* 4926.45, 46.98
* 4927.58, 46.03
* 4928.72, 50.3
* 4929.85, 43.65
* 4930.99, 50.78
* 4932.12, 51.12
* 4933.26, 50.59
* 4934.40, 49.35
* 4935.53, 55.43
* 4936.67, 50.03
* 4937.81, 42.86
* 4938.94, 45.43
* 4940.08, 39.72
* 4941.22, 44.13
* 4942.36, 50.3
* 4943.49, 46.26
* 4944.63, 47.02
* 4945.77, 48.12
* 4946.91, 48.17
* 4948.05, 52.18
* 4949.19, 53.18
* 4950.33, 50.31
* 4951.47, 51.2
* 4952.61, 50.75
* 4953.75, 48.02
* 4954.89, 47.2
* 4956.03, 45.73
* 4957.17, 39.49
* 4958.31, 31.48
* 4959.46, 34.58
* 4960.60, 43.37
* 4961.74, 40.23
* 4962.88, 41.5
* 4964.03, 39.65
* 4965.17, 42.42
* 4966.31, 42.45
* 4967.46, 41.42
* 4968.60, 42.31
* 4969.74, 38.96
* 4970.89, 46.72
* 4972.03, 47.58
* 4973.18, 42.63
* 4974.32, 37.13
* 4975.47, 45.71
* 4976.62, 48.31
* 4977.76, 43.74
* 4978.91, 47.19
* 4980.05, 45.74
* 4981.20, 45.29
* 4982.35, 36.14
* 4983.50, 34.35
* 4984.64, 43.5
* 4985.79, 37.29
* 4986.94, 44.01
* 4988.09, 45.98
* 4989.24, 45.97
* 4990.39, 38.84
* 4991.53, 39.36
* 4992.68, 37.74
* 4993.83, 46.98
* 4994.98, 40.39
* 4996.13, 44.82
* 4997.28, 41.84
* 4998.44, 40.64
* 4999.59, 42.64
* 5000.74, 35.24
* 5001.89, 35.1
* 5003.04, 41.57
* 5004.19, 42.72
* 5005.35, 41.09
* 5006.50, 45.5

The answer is 0.09 mag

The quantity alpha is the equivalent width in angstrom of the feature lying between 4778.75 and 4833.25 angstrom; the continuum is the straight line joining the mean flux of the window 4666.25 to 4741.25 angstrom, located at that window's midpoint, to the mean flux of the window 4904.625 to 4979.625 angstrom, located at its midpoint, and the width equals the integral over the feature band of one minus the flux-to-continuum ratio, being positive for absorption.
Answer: 7.9 angstrom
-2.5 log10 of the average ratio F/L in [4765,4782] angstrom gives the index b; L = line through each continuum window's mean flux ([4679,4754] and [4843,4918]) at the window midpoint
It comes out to 0.263 mag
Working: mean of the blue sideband 45.2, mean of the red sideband 44.5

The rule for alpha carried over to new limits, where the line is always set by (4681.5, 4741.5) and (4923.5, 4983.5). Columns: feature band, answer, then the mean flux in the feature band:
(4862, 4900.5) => 1.66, 43.4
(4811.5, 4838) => 3.49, 39.3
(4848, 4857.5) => 0.24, 44.2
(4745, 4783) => 4.87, 39.4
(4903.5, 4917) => -0.65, 47.6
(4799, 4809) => 0.66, 42.3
